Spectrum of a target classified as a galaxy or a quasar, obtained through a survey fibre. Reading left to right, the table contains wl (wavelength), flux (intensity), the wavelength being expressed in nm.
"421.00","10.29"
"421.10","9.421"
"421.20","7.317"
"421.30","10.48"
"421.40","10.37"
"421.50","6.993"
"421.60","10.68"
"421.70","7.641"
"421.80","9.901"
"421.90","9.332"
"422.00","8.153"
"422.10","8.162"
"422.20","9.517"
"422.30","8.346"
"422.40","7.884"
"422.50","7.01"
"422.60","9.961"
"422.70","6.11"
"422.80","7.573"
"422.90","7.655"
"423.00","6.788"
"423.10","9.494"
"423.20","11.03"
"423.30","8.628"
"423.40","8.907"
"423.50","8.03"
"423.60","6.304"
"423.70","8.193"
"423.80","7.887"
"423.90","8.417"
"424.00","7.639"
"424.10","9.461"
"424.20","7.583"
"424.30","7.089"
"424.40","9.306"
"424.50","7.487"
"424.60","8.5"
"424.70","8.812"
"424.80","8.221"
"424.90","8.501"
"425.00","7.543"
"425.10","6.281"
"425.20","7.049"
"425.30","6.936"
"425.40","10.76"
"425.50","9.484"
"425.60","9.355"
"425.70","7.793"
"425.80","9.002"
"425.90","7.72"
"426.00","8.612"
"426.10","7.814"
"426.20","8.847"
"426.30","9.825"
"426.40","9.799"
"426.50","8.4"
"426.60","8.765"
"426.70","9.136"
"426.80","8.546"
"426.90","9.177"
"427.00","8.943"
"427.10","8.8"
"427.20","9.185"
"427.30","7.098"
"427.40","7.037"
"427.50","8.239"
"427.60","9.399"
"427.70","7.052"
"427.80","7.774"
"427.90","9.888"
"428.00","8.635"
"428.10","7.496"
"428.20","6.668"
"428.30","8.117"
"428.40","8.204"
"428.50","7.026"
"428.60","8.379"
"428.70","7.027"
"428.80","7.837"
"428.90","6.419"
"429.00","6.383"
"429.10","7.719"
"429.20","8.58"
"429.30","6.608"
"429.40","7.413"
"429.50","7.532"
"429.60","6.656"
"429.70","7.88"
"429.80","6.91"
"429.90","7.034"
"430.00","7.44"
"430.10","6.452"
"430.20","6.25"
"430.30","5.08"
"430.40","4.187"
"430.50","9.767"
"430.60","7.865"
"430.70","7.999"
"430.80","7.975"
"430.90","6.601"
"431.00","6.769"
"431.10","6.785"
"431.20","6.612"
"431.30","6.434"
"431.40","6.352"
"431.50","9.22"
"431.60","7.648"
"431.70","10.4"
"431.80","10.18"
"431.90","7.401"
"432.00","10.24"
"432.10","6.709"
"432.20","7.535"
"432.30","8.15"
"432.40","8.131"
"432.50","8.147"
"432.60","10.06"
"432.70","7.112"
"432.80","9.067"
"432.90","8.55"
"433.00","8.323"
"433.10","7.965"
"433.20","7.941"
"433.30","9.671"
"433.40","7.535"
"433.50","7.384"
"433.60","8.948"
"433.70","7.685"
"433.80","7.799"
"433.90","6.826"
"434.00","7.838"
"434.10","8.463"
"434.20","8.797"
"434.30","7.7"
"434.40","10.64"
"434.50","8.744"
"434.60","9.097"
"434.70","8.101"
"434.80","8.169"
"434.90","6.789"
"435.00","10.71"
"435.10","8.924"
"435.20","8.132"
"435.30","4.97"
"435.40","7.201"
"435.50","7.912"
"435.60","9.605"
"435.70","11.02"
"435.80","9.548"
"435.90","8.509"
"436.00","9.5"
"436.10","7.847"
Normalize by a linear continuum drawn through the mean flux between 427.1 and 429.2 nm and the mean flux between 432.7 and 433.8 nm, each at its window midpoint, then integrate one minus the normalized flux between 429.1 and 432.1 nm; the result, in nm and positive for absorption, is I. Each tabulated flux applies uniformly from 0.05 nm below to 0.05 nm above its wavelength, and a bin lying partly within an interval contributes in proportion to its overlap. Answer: 0.21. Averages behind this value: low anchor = 7.82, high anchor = 8.23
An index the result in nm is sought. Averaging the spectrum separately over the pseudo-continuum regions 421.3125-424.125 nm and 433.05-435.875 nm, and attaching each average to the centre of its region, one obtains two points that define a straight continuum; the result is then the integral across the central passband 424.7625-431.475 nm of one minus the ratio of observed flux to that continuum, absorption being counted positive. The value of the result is 0.49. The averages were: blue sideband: 8.45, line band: 7.8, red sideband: 8.36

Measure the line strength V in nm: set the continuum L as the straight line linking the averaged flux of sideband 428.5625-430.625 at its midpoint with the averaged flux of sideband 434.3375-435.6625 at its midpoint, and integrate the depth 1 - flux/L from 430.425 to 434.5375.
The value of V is -0.17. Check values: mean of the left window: 7.1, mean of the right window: 8.4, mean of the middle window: 8.12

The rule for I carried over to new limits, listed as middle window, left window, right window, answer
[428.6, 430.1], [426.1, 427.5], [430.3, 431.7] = 0.110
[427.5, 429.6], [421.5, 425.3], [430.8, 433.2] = 0.103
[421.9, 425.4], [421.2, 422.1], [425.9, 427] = 0.322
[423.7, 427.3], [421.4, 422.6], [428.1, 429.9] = -0.205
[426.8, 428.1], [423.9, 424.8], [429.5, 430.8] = -0.139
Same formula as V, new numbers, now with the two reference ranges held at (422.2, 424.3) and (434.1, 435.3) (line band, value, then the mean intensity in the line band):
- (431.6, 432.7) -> -0.02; 8.58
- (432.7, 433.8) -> 0.03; 8.23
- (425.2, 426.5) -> -0.08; 8.74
